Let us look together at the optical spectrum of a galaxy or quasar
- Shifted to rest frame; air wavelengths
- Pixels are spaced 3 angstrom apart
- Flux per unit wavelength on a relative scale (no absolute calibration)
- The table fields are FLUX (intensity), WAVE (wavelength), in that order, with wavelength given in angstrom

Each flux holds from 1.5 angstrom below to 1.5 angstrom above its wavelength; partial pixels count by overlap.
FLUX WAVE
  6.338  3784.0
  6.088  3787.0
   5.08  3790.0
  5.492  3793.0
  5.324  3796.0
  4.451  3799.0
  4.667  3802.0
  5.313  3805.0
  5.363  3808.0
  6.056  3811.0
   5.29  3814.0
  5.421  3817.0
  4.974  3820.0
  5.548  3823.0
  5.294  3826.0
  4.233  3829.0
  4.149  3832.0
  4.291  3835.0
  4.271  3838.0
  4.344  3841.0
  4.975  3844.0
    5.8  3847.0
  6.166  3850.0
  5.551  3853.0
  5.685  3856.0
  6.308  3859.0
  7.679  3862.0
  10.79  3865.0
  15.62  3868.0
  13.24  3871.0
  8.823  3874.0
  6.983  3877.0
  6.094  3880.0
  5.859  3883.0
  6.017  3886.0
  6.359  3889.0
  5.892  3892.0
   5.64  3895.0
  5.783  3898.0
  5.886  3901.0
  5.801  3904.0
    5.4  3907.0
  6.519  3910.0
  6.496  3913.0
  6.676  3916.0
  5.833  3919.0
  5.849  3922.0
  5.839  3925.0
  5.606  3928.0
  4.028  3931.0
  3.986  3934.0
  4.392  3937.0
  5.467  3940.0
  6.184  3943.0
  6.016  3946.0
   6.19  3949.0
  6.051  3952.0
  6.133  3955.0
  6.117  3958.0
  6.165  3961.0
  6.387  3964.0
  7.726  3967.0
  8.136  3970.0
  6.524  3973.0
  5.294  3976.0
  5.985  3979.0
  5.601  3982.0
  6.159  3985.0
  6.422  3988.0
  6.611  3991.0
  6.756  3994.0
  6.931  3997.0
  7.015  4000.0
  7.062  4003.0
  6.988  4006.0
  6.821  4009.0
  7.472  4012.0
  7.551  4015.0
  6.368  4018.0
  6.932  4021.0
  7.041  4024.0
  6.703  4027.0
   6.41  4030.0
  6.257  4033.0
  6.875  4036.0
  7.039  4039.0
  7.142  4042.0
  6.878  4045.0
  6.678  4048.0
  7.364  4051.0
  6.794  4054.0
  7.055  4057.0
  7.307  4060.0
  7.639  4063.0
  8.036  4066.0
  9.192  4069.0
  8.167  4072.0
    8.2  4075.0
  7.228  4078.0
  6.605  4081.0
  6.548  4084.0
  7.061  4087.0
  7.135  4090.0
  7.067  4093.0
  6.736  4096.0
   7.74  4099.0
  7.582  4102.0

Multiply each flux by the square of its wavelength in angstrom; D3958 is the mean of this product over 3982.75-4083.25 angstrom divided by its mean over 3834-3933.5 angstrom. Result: 1.17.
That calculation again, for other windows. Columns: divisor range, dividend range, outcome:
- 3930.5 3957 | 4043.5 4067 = 1.40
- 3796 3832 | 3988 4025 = 1.50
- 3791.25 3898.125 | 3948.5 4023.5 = 1.14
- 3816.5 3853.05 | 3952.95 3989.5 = 1.38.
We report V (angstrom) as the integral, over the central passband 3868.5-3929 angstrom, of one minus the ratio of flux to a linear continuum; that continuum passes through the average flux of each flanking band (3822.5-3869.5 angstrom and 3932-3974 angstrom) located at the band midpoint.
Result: -4.75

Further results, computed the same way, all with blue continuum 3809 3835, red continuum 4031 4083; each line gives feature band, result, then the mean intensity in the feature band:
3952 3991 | 0.7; 6.38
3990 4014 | -0.7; 6.98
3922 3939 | 3.4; 4.89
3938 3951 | 0.7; 5.91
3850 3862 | -1.6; 6.12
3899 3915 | -0.4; 6.03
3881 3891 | -0.7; 6.07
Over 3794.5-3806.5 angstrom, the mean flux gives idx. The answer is 4.94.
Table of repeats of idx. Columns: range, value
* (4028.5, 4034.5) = 6.33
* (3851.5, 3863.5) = 6.31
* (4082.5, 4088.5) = 6.8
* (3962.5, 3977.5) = 6.81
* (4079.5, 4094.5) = 6.88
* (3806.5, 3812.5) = 5.71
